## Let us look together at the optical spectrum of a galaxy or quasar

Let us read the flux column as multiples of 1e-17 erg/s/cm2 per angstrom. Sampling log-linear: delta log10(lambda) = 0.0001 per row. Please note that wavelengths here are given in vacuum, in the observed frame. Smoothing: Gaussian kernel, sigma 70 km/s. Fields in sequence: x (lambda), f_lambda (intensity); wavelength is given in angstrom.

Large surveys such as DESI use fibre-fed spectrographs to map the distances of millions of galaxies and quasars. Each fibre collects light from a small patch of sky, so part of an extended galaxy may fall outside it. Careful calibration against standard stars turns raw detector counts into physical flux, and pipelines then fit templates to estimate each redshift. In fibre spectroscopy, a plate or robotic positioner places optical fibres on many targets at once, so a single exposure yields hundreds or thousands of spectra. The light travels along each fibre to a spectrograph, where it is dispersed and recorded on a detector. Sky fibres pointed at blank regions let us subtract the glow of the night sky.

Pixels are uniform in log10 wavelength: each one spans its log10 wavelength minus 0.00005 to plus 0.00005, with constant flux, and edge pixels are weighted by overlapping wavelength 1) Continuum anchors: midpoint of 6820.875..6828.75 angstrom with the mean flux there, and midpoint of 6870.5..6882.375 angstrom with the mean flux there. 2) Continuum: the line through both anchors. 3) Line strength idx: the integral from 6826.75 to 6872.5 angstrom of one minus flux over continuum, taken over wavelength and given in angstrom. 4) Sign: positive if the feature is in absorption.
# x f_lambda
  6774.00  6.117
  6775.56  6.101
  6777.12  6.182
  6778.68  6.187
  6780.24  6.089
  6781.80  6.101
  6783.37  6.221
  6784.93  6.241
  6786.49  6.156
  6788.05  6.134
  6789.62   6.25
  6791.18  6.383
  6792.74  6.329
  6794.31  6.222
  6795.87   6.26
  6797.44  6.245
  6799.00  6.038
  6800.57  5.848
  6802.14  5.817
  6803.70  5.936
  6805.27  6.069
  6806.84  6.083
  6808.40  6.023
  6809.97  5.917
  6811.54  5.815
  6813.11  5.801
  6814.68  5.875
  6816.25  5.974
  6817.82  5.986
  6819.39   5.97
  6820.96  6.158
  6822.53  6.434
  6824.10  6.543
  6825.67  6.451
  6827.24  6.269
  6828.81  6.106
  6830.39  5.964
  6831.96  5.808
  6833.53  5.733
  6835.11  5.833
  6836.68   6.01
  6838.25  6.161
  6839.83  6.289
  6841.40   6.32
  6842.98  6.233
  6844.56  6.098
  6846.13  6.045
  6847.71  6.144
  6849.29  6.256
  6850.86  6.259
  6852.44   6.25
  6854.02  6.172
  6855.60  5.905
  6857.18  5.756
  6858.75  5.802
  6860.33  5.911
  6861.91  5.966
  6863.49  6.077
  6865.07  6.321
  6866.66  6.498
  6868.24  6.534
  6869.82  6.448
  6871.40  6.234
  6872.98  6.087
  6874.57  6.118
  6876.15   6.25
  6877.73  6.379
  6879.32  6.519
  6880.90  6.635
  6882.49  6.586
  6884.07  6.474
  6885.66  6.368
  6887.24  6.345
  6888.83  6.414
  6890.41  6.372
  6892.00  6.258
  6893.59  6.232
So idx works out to 1.7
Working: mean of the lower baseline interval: 6.37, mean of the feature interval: 6.12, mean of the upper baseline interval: 6.33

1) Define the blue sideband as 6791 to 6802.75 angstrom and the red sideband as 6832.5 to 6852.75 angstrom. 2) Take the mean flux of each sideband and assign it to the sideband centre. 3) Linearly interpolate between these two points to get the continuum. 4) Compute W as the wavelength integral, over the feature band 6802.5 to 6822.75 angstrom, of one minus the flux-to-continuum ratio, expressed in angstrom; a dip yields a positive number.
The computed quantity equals 0.46 angstrom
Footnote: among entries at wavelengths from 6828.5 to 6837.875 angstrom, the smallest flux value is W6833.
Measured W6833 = 5.733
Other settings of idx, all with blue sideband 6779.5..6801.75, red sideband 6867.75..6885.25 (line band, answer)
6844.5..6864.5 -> 0.88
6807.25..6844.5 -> 1.10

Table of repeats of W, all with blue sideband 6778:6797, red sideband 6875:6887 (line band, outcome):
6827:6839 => 0.7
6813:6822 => 0.4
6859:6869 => 0.3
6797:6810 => 0.5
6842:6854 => 0.3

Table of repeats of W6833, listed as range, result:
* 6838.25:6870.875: 5.756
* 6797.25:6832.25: 5.801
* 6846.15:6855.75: 5.905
